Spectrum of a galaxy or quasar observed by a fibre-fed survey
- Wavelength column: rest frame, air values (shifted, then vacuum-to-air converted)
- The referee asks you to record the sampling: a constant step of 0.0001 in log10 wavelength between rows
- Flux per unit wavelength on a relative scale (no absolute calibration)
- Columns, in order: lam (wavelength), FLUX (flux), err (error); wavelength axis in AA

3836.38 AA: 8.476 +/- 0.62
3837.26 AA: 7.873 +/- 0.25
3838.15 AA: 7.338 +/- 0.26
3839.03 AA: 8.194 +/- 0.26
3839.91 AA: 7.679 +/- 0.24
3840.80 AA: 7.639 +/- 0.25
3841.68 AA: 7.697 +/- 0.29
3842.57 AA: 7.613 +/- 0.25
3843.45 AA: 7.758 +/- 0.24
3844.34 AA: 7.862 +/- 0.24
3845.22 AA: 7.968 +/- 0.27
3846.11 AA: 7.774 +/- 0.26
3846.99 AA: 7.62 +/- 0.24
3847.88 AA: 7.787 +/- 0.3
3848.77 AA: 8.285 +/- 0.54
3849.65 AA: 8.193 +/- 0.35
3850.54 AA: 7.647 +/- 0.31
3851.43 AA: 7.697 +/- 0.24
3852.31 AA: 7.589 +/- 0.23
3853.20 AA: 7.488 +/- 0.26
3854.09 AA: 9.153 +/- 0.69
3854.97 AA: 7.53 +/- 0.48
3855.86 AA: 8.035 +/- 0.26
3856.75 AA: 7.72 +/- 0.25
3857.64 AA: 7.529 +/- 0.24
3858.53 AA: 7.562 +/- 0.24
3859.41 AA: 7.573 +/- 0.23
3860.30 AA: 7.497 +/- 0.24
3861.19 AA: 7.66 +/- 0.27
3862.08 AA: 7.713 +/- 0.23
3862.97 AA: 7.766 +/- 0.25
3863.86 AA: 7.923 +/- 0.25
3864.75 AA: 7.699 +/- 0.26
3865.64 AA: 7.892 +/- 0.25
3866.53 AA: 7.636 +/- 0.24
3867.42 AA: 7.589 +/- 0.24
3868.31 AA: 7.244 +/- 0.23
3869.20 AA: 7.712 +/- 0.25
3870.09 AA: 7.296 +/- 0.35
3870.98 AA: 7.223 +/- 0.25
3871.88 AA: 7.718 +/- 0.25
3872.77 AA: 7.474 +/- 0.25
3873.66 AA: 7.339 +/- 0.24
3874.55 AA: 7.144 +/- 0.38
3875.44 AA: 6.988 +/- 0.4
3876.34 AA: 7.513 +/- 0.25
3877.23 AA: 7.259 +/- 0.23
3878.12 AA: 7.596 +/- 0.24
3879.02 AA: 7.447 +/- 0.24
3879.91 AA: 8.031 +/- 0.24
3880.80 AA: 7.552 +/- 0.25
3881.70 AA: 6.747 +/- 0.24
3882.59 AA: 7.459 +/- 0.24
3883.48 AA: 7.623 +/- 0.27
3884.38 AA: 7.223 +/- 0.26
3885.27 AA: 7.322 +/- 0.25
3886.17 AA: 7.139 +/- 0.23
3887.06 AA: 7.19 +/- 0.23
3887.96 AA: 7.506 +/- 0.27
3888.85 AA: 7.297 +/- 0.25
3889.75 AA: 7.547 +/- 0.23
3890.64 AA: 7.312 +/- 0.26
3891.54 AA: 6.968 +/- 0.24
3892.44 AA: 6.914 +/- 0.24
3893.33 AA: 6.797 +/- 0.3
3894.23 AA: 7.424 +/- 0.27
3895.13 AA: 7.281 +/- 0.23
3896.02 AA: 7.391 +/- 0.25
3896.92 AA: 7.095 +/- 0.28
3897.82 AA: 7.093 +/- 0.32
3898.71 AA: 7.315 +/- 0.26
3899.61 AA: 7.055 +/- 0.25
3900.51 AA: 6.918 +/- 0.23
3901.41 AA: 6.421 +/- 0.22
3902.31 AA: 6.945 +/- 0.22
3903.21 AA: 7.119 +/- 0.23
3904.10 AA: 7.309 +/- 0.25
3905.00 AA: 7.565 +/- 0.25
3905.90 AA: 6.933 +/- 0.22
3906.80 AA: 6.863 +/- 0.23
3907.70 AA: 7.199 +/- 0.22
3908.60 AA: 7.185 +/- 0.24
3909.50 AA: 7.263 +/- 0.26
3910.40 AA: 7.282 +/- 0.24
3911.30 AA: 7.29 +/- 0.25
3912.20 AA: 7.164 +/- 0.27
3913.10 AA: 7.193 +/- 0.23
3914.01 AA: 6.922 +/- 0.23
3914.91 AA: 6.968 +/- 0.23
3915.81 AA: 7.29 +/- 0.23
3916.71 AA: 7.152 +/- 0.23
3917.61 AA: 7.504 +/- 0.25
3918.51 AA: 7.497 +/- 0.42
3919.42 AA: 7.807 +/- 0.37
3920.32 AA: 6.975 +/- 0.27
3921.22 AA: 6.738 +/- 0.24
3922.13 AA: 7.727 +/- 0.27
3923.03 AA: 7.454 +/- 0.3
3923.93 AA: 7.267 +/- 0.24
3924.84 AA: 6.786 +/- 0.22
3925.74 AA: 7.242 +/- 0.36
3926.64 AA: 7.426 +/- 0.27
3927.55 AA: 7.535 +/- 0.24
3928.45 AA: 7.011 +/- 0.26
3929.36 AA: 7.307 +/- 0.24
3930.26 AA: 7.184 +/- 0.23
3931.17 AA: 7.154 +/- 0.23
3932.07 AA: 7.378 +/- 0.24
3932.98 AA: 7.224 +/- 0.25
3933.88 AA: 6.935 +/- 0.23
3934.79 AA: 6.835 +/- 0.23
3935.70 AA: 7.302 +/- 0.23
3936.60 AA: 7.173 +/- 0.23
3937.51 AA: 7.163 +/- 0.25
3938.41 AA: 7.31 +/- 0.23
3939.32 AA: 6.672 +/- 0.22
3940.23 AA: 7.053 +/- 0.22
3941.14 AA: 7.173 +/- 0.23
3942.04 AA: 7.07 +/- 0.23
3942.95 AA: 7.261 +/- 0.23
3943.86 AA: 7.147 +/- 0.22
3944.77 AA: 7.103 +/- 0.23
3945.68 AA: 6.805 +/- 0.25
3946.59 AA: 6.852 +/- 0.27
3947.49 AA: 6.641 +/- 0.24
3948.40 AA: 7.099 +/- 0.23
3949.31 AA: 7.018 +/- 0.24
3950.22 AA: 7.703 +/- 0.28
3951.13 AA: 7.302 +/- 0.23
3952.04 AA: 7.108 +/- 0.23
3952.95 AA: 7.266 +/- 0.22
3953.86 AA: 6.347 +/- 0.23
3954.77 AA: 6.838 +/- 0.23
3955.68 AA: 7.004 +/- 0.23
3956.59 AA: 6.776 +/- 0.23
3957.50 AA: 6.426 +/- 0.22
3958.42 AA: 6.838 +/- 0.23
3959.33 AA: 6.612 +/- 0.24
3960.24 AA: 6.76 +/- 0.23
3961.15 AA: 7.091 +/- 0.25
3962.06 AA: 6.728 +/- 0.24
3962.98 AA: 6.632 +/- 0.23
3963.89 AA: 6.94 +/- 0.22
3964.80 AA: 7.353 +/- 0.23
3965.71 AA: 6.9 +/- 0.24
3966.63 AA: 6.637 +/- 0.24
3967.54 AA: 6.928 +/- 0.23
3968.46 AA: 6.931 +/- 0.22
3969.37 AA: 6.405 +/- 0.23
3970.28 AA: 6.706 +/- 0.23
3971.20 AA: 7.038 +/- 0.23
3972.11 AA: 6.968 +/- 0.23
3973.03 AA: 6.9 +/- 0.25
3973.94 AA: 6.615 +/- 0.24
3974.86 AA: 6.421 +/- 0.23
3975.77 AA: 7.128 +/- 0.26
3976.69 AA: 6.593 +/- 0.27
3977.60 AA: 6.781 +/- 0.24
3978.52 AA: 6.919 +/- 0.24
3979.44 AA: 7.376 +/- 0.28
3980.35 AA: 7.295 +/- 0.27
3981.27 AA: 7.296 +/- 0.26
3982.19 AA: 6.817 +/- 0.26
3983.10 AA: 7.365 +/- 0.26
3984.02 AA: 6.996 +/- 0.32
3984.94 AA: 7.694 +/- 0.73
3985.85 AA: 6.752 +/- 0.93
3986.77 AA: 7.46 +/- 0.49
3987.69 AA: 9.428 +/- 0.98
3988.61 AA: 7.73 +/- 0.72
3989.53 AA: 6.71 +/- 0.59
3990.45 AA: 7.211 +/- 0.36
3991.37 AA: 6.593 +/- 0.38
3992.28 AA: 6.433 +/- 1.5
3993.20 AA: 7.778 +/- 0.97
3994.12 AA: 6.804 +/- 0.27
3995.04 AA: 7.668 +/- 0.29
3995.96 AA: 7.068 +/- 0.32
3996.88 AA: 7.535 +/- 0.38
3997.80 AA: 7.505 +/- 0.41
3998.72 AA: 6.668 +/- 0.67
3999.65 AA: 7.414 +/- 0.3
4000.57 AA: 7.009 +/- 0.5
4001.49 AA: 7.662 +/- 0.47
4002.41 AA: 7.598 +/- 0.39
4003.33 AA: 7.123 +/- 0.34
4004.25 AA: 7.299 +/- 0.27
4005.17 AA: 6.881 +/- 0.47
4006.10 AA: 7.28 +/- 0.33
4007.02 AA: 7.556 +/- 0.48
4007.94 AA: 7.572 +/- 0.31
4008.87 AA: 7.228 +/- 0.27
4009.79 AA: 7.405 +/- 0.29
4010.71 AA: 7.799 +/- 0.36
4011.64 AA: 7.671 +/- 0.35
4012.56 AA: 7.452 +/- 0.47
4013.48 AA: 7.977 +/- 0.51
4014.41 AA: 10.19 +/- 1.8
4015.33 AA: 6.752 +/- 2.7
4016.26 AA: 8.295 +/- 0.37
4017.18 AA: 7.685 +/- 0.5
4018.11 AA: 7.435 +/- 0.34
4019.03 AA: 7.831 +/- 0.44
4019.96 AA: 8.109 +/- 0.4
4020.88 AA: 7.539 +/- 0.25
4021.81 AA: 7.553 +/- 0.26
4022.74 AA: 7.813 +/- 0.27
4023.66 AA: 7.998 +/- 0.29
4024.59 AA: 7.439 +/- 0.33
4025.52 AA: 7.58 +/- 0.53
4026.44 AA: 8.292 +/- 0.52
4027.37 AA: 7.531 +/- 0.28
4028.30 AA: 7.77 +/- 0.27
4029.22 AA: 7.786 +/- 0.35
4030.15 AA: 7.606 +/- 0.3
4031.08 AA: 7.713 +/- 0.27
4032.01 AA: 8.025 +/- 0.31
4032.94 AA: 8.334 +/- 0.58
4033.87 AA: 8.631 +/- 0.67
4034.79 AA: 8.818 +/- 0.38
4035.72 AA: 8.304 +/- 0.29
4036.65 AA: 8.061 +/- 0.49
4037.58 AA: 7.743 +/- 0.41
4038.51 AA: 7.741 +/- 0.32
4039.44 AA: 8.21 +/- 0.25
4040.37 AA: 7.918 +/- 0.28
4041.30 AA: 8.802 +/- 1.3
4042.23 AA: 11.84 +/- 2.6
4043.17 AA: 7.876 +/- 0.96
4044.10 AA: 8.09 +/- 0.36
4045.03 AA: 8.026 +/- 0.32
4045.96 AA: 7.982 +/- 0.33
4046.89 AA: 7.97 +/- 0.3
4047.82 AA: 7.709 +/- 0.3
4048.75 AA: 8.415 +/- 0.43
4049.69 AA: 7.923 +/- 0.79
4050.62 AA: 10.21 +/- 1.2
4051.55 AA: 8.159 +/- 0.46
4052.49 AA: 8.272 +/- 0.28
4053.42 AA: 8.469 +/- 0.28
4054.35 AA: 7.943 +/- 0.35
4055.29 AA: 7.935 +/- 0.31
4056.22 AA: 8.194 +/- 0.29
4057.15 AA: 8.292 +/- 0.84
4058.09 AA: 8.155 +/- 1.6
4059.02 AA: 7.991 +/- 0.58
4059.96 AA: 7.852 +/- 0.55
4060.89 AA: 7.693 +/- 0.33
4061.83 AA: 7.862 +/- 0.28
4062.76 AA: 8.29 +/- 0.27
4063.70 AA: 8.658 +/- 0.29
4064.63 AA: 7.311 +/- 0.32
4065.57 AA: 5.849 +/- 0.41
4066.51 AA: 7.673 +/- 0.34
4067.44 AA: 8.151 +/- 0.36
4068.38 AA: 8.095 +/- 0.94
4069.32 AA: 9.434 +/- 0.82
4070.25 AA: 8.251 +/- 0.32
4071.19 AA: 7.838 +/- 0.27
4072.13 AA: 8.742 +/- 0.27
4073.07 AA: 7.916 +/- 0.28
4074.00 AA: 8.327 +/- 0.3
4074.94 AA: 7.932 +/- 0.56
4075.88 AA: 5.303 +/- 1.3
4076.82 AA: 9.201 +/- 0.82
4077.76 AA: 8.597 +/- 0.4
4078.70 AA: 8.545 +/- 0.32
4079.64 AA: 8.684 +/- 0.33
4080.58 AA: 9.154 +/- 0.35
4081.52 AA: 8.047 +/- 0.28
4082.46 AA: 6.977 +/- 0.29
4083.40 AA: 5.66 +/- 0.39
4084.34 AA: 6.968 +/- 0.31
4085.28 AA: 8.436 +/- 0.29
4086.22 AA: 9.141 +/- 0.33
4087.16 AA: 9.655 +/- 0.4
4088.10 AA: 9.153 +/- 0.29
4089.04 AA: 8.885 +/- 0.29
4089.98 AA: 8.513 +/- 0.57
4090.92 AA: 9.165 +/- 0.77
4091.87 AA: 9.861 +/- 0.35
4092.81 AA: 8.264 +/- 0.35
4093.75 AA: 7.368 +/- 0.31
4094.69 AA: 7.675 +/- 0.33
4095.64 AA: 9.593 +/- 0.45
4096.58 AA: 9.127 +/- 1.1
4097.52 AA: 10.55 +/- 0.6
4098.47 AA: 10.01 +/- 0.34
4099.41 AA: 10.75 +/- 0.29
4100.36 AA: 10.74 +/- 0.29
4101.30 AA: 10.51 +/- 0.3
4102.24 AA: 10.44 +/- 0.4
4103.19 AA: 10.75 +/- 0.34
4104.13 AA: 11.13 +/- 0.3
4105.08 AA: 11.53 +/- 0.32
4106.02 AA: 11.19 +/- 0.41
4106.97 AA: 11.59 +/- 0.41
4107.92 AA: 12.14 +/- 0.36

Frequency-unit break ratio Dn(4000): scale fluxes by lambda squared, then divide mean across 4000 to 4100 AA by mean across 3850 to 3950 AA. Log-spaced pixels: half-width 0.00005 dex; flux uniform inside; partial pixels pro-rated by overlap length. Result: 1.2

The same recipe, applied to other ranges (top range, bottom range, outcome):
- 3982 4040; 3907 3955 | 1.11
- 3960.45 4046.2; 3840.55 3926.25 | 1.08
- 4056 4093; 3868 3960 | 1.23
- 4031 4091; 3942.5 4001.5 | 1.22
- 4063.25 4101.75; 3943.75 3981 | 1.31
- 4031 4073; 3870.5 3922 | 1.23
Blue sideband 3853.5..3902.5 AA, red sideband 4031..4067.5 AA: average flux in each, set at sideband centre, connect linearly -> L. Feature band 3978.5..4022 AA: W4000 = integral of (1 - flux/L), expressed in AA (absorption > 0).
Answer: 2.8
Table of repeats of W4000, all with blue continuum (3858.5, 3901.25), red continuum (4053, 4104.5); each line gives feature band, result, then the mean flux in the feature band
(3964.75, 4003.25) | 4.2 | 7.12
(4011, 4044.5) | 0.7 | 8.06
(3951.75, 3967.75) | 2.1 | 6.84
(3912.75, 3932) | 1.0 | 7.25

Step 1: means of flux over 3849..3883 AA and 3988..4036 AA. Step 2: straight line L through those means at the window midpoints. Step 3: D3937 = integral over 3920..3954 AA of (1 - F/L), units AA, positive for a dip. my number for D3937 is 2.1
